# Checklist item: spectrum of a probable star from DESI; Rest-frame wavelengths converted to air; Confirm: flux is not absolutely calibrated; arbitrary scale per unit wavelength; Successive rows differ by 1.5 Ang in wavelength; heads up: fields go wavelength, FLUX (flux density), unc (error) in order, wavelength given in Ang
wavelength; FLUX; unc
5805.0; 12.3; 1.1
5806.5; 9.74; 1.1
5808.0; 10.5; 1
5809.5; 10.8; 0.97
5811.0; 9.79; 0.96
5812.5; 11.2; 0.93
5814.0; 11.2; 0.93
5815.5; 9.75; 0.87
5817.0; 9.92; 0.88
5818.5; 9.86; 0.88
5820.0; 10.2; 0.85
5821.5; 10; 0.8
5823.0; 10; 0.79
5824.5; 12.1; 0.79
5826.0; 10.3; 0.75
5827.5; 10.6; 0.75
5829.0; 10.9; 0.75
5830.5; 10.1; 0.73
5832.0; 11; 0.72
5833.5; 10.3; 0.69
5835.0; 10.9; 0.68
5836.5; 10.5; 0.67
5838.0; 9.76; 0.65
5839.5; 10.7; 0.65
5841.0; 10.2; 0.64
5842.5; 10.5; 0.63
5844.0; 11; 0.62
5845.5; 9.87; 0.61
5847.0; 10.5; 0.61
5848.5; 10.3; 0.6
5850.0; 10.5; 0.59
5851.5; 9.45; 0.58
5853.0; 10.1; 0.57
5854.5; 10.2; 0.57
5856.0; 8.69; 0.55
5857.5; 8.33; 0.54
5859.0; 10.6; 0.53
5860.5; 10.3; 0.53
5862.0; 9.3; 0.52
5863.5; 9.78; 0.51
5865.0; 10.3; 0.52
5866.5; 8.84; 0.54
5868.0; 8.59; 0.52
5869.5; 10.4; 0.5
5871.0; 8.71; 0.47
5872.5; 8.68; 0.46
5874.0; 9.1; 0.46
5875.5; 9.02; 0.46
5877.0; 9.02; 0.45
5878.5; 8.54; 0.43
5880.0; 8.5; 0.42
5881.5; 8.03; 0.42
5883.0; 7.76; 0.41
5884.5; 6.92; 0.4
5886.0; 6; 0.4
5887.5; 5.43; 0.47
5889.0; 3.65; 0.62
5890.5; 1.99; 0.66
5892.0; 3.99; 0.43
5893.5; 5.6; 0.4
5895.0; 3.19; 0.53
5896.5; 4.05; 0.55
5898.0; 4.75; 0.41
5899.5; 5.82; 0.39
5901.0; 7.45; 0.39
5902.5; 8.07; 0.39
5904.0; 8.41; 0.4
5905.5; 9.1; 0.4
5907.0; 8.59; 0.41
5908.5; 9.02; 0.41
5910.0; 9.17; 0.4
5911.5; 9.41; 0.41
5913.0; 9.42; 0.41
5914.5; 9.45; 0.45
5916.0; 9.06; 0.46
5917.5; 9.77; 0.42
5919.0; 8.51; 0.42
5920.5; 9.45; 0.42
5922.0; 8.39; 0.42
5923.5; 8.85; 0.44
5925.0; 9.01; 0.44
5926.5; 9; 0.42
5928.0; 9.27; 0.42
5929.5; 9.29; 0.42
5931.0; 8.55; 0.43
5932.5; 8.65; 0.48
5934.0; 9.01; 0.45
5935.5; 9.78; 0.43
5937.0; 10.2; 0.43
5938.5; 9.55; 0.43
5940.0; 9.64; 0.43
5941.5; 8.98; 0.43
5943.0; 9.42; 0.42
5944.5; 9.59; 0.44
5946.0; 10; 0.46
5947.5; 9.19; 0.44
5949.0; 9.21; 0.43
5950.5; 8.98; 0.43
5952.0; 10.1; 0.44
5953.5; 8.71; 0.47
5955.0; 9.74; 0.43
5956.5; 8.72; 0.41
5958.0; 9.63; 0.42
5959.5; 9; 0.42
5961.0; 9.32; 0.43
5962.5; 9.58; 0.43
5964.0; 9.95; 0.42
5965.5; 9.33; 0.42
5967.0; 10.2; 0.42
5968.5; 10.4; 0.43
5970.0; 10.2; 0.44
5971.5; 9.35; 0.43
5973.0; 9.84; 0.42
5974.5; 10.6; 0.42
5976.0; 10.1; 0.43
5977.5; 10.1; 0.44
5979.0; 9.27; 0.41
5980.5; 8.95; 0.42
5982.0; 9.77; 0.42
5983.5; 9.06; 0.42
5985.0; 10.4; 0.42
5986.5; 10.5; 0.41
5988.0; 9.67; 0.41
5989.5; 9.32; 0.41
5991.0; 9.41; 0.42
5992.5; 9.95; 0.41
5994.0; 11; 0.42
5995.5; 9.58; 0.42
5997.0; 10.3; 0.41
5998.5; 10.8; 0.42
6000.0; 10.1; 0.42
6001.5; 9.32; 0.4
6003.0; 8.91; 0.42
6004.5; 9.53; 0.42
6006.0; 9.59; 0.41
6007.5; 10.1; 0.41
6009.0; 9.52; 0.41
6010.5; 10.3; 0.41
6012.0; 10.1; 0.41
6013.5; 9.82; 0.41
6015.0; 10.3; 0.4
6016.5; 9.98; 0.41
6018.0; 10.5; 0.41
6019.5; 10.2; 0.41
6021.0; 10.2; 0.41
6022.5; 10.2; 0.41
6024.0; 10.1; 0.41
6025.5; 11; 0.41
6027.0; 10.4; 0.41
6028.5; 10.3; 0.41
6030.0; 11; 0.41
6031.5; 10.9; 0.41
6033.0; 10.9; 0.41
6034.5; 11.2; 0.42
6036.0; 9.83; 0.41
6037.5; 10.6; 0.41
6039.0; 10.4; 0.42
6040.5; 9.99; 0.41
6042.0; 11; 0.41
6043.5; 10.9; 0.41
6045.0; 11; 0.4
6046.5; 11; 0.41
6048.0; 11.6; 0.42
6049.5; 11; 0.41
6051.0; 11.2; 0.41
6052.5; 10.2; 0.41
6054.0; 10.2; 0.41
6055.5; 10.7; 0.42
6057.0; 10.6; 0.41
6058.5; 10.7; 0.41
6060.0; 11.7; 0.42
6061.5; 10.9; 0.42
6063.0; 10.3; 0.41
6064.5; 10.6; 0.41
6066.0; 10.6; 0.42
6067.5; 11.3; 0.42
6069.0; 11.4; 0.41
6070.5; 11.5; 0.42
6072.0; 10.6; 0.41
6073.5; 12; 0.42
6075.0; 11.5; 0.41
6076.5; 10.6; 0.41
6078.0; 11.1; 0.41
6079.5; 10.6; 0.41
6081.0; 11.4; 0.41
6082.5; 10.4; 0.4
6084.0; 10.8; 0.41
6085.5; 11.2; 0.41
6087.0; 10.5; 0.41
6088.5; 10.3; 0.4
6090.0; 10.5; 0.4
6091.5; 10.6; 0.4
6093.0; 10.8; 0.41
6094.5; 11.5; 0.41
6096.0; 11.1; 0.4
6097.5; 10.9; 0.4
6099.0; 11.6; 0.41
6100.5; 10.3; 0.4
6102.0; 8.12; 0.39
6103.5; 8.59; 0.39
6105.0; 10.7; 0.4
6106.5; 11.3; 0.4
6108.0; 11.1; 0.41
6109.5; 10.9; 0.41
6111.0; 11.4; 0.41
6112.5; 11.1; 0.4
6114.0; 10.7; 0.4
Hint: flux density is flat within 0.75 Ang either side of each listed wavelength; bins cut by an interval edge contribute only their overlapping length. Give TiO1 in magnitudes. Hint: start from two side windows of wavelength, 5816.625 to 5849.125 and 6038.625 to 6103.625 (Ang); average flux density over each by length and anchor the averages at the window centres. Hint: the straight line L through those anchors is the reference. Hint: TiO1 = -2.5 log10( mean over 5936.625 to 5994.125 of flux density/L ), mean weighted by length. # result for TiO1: 0.11 mag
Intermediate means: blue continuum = 10.4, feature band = 9.65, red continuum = 10.8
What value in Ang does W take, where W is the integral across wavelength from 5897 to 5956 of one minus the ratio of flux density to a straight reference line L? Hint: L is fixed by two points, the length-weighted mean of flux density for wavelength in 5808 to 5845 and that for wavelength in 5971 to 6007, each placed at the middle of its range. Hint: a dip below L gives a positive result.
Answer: 6.7 Ang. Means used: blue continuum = 10.5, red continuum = 9.81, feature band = 8.92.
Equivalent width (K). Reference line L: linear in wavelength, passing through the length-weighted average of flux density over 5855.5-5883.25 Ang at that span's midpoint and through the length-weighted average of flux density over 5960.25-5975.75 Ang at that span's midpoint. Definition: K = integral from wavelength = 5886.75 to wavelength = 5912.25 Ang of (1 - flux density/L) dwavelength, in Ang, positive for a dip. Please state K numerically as 8.2 Ang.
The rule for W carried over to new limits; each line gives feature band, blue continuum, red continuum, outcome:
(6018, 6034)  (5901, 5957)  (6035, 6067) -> -0.2 Ang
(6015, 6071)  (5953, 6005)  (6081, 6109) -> -2.6 Ang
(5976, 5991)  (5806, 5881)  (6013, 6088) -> 1.2 Ang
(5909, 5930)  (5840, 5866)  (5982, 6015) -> 1.7 Ang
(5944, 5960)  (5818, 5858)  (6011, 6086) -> 1.8 Ang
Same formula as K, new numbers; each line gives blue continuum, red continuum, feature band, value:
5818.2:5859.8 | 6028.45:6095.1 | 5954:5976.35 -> 1.9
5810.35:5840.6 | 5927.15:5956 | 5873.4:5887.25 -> 2.7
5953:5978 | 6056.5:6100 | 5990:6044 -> 0.3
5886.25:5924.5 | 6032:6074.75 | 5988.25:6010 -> -0.7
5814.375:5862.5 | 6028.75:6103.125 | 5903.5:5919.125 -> 1.9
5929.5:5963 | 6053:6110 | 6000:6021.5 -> 0.3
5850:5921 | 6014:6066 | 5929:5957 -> -1.0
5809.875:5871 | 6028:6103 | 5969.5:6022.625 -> 3.5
